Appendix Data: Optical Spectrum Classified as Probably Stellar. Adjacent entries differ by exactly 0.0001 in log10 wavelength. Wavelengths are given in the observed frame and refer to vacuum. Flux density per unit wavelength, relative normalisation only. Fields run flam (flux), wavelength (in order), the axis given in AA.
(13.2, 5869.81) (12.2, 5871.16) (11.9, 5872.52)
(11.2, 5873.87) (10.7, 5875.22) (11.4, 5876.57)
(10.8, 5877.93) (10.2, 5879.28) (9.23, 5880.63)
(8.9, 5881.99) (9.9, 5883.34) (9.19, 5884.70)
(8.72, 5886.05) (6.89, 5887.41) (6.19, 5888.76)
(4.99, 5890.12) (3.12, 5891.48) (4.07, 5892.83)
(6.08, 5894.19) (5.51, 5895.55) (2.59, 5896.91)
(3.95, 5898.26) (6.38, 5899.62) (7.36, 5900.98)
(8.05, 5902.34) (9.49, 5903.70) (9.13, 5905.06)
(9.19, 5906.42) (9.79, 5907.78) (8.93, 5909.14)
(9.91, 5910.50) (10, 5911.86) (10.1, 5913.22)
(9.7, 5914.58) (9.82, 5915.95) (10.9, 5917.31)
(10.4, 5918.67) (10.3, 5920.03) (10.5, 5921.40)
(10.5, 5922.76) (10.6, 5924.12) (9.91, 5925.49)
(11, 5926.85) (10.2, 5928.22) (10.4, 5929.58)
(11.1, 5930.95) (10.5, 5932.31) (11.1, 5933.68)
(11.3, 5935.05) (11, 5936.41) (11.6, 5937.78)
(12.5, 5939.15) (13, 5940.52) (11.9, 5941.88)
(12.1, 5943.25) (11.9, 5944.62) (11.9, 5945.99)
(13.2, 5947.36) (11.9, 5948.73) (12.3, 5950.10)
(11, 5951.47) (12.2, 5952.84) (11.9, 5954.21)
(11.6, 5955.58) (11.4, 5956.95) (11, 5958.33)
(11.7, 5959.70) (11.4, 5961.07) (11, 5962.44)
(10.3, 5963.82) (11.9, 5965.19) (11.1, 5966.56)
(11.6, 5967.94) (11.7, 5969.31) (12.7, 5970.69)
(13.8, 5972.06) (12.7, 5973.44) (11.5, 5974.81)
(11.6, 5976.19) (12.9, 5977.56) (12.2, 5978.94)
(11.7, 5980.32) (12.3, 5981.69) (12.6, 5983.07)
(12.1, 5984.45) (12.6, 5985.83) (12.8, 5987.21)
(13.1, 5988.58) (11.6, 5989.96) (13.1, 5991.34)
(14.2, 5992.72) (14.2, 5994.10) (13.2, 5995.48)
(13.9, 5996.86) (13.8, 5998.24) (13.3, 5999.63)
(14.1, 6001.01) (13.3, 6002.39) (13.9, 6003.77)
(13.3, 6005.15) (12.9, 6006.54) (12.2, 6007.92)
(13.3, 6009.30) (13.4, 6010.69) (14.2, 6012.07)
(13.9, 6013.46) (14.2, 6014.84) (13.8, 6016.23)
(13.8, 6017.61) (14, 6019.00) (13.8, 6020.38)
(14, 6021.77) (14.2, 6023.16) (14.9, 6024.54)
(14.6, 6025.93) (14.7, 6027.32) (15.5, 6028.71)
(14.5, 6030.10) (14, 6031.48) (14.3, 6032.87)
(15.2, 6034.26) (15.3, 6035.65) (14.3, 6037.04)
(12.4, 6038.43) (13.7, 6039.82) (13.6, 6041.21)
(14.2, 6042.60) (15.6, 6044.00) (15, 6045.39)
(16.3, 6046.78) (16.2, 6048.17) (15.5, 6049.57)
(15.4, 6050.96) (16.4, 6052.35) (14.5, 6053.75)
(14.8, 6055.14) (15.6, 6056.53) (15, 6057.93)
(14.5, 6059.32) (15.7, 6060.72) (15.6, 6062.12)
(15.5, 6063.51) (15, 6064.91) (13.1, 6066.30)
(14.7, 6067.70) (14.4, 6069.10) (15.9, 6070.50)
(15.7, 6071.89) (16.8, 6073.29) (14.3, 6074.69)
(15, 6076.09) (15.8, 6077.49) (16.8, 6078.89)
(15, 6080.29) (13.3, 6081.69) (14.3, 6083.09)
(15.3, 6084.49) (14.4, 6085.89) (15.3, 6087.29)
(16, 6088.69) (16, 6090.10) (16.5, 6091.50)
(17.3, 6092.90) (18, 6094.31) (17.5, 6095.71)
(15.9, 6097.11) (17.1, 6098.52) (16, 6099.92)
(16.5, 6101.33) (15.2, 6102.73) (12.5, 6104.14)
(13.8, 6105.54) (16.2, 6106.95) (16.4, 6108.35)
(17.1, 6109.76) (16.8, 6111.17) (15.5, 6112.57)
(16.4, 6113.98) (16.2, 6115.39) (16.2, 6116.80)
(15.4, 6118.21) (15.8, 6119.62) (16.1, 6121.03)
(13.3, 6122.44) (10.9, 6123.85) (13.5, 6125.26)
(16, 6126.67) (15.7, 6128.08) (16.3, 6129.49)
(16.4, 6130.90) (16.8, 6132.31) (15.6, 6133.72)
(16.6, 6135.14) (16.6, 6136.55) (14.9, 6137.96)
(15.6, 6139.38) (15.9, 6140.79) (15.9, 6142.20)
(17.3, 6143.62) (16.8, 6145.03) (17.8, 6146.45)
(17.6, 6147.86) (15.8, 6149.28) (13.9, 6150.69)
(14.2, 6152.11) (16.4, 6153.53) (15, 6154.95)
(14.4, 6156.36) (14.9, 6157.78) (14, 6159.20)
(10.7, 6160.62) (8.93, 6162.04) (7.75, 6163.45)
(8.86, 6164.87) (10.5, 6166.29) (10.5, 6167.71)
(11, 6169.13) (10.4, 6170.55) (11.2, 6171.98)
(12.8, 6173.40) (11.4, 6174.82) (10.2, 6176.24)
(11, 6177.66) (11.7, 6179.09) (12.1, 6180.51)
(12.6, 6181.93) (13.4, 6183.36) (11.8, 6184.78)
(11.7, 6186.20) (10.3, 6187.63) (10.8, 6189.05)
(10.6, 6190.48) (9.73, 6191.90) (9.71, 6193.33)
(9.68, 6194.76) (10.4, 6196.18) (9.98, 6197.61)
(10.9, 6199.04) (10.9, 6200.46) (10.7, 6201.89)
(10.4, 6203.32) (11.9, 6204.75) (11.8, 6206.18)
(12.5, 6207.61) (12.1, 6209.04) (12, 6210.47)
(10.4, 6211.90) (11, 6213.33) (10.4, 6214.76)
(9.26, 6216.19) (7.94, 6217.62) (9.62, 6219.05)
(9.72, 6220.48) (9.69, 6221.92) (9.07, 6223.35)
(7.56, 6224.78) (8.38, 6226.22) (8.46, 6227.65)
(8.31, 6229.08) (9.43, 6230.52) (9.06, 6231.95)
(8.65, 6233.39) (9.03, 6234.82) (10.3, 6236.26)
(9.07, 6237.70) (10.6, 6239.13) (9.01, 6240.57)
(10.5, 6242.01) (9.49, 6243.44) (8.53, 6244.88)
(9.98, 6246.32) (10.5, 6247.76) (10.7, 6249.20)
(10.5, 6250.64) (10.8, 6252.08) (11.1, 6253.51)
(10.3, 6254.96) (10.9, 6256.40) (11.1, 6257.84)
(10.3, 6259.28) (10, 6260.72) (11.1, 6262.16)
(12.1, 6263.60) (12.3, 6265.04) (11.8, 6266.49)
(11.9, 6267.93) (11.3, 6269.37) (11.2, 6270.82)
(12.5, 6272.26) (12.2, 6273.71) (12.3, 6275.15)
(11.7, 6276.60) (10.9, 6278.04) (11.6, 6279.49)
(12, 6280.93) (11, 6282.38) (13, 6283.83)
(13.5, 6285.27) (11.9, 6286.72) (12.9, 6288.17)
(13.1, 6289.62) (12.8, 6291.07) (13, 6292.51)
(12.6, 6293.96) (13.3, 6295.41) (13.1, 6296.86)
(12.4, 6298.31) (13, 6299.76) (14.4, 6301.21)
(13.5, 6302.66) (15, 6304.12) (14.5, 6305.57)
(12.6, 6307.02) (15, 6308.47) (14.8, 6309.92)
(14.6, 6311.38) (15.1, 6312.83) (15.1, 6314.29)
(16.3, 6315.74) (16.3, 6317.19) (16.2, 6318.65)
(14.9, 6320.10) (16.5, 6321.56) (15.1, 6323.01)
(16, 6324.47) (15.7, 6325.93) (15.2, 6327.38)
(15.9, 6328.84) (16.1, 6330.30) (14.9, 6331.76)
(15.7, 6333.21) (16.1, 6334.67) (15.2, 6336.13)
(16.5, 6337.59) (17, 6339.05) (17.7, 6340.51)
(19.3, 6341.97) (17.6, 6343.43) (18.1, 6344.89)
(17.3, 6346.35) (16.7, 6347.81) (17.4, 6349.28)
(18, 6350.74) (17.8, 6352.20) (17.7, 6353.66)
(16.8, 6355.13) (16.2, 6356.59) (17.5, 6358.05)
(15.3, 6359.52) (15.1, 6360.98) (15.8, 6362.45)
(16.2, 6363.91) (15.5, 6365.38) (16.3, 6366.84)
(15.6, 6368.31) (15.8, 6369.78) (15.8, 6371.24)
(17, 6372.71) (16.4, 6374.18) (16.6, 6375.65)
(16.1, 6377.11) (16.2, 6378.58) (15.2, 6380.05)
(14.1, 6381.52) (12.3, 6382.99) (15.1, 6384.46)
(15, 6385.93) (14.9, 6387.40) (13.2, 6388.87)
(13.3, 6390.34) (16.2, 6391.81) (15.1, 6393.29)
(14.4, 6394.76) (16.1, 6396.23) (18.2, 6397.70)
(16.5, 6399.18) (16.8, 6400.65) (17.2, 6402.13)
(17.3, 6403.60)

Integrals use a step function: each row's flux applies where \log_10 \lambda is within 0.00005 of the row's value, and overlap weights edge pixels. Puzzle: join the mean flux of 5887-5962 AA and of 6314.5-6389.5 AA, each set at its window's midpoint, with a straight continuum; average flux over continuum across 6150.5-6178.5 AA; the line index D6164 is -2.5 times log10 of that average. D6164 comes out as 0.12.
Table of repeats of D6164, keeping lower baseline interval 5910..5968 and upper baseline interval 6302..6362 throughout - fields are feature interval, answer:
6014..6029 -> -0.172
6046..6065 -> -0.220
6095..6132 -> -0.170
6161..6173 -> 0.367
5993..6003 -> -0.154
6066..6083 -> -0.174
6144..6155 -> -0.164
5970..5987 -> -0.068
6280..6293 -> 0.228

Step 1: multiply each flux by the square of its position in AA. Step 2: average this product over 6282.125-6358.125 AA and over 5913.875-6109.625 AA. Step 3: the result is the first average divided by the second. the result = 1.24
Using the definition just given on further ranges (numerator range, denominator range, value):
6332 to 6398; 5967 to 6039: 1.35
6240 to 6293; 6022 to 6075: 0.82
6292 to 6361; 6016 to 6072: 1.16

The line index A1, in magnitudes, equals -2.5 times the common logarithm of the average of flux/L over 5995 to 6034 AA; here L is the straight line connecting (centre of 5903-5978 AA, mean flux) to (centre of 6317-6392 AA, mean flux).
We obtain -0.159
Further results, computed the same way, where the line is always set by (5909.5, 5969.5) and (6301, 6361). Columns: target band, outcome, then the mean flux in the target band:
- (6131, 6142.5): -0.18 mag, 16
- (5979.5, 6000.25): -0.10 mag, 13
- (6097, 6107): -0.16 mag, 15.3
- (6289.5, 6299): 0.21 mag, 12.9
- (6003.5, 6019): -0.13 mag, 13.5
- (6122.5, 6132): -0.10 mag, 14.8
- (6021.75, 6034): -0.19 mag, 14.6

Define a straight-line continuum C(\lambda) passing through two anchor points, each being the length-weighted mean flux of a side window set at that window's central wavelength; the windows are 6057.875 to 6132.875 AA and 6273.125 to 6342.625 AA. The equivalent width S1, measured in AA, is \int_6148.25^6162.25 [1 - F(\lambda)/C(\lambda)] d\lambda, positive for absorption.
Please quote 1.0 AA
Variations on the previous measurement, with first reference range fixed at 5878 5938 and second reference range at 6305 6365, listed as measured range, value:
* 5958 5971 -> -2.1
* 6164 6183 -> 3.2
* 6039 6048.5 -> -3.1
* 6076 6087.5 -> -3.1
